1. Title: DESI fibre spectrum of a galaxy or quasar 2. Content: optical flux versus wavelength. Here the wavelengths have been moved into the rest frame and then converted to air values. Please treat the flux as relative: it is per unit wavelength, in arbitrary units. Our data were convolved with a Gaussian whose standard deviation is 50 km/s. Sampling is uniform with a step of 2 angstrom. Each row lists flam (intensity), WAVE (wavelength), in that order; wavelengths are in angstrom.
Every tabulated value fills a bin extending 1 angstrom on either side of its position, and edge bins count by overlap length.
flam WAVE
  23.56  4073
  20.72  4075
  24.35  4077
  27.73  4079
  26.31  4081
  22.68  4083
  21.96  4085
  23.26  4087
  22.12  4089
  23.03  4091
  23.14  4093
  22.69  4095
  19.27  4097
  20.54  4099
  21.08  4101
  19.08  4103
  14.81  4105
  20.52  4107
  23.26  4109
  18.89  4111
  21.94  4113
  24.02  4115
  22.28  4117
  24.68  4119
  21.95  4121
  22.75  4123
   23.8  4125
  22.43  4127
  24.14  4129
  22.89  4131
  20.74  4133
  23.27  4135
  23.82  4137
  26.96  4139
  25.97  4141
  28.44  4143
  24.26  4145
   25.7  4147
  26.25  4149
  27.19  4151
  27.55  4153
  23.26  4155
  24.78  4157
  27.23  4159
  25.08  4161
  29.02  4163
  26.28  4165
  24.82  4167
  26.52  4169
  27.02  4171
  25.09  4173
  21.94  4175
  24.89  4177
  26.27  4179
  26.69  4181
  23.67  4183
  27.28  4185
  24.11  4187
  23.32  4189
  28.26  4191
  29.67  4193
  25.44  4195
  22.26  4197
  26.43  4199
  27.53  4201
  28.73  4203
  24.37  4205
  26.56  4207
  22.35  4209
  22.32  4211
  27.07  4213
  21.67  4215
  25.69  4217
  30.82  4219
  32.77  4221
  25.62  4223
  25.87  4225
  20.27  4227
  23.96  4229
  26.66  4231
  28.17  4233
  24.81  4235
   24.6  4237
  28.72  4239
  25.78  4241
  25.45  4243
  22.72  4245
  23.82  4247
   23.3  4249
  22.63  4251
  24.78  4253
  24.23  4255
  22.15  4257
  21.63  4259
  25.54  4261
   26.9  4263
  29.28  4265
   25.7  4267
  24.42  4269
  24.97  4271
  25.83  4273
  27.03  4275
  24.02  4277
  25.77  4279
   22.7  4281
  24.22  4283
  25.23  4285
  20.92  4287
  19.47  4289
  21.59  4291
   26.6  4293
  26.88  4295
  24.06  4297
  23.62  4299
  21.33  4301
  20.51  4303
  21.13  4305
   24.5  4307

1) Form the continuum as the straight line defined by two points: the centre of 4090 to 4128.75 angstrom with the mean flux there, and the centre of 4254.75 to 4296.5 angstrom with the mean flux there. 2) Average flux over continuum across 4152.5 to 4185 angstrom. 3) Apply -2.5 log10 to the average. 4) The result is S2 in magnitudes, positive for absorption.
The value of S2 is -0.13 mag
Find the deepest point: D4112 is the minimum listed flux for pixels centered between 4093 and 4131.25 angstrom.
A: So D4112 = 14.81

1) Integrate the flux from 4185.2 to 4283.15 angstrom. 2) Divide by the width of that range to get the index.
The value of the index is 25.4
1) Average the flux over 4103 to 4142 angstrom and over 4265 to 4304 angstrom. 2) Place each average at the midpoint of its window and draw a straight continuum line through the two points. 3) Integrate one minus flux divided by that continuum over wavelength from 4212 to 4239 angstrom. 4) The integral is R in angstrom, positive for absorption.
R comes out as -3.0 angstrom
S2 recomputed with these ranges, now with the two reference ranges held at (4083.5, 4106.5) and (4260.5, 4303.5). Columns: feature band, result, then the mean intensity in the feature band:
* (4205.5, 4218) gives -0.05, 24.3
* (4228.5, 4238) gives -0.10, 25.7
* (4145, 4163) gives -0.18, 26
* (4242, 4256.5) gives 0.00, 23.8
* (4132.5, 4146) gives -0.14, 24.9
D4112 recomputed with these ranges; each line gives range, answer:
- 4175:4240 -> 20.27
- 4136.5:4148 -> 23.82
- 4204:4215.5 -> 21.67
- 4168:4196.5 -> 21.94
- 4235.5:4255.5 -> 22.63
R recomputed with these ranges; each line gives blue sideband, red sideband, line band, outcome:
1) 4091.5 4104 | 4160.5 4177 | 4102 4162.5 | -0.7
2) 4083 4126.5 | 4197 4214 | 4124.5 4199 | -4.7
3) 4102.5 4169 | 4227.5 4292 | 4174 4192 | -0.7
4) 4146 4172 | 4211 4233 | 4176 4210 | 0.4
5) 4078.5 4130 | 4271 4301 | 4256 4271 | -0.8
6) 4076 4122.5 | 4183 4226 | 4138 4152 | -1.5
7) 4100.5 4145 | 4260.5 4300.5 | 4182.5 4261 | -4.5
